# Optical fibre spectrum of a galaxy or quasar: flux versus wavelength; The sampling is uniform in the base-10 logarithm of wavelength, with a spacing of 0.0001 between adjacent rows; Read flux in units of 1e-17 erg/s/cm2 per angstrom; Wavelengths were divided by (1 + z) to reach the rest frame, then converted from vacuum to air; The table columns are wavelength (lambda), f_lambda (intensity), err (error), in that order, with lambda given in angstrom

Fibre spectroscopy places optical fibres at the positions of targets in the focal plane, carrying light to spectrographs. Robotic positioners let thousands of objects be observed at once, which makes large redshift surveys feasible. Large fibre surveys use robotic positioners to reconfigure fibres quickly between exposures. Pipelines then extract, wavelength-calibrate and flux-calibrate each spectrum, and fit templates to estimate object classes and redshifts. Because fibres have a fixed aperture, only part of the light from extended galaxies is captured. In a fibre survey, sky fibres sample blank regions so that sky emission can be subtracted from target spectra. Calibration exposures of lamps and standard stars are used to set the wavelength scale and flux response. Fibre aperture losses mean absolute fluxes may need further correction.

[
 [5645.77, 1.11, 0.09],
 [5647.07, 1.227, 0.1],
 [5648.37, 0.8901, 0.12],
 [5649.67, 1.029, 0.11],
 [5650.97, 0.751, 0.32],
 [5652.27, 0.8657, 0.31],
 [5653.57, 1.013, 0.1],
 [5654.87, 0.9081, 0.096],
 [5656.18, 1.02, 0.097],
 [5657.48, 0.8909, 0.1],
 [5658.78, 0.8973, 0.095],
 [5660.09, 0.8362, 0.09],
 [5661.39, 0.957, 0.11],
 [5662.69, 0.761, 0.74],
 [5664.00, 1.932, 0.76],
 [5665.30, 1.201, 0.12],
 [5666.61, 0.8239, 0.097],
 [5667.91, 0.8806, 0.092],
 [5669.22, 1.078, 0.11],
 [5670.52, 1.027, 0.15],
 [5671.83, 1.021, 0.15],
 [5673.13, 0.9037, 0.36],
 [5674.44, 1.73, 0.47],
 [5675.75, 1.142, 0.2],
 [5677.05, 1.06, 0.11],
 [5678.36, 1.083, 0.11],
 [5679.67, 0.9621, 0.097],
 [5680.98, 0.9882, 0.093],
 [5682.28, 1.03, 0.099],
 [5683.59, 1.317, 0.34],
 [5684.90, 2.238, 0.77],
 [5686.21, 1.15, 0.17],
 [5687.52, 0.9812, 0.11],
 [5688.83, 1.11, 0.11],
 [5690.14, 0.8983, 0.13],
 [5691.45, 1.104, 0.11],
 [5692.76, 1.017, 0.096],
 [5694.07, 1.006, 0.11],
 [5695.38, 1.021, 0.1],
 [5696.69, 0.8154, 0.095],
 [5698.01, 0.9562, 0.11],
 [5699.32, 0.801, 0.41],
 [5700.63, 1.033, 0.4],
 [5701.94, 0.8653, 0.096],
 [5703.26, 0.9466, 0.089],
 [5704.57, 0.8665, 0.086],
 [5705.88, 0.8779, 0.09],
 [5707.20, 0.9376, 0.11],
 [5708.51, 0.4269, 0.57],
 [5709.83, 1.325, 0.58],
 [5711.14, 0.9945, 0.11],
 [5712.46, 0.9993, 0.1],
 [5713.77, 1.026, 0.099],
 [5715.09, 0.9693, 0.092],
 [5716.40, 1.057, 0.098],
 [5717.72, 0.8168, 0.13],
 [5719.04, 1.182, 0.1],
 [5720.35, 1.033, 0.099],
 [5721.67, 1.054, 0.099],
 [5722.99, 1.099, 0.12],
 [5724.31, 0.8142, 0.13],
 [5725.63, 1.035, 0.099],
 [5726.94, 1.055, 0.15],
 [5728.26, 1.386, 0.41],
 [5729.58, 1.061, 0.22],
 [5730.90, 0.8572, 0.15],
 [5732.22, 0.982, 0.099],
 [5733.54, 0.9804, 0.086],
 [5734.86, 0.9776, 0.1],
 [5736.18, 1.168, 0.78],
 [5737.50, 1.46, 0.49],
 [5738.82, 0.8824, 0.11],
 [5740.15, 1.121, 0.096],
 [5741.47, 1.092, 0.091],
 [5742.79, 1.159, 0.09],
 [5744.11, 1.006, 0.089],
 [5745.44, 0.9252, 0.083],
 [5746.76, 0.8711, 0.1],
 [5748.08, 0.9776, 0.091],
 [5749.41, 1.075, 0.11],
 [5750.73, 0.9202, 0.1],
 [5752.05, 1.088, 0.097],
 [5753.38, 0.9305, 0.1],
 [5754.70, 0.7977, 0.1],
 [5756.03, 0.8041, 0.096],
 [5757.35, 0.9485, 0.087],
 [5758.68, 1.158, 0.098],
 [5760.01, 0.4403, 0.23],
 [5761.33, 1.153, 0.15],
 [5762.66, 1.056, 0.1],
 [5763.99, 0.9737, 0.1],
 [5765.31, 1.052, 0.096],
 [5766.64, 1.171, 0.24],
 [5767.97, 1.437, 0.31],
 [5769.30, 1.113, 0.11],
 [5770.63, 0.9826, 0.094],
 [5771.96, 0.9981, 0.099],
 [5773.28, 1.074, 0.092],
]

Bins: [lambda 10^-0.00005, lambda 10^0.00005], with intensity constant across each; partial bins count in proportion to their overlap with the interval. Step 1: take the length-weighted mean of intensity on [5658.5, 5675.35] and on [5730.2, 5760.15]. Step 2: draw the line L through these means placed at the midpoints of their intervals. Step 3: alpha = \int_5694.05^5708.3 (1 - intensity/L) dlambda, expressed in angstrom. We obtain 1.96 angstrom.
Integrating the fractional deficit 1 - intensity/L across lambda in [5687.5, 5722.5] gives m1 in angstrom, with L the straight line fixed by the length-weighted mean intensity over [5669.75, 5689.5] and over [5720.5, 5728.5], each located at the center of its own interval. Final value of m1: 4.5 angstrom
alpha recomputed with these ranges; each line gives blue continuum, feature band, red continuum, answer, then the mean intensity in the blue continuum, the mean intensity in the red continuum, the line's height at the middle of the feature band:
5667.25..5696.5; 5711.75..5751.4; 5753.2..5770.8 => 0.49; 1.12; 1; 1.05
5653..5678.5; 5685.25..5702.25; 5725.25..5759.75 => 0.62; 1.06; 1.02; 1.04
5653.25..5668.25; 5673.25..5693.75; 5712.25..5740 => -3.07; 1.01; 1.04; 1.02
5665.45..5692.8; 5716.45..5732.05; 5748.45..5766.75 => -0.05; 1.13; 0.963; 1.03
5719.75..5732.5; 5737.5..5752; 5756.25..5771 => 0.16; 1.04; 1.04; 1.04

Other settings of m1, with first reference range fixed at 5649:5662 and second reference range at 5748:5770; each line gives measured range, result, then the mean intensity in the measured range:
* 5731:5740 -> -0.7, 1.06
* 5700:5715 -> 0.4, 0.937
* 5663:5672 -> -2.0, 1.13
